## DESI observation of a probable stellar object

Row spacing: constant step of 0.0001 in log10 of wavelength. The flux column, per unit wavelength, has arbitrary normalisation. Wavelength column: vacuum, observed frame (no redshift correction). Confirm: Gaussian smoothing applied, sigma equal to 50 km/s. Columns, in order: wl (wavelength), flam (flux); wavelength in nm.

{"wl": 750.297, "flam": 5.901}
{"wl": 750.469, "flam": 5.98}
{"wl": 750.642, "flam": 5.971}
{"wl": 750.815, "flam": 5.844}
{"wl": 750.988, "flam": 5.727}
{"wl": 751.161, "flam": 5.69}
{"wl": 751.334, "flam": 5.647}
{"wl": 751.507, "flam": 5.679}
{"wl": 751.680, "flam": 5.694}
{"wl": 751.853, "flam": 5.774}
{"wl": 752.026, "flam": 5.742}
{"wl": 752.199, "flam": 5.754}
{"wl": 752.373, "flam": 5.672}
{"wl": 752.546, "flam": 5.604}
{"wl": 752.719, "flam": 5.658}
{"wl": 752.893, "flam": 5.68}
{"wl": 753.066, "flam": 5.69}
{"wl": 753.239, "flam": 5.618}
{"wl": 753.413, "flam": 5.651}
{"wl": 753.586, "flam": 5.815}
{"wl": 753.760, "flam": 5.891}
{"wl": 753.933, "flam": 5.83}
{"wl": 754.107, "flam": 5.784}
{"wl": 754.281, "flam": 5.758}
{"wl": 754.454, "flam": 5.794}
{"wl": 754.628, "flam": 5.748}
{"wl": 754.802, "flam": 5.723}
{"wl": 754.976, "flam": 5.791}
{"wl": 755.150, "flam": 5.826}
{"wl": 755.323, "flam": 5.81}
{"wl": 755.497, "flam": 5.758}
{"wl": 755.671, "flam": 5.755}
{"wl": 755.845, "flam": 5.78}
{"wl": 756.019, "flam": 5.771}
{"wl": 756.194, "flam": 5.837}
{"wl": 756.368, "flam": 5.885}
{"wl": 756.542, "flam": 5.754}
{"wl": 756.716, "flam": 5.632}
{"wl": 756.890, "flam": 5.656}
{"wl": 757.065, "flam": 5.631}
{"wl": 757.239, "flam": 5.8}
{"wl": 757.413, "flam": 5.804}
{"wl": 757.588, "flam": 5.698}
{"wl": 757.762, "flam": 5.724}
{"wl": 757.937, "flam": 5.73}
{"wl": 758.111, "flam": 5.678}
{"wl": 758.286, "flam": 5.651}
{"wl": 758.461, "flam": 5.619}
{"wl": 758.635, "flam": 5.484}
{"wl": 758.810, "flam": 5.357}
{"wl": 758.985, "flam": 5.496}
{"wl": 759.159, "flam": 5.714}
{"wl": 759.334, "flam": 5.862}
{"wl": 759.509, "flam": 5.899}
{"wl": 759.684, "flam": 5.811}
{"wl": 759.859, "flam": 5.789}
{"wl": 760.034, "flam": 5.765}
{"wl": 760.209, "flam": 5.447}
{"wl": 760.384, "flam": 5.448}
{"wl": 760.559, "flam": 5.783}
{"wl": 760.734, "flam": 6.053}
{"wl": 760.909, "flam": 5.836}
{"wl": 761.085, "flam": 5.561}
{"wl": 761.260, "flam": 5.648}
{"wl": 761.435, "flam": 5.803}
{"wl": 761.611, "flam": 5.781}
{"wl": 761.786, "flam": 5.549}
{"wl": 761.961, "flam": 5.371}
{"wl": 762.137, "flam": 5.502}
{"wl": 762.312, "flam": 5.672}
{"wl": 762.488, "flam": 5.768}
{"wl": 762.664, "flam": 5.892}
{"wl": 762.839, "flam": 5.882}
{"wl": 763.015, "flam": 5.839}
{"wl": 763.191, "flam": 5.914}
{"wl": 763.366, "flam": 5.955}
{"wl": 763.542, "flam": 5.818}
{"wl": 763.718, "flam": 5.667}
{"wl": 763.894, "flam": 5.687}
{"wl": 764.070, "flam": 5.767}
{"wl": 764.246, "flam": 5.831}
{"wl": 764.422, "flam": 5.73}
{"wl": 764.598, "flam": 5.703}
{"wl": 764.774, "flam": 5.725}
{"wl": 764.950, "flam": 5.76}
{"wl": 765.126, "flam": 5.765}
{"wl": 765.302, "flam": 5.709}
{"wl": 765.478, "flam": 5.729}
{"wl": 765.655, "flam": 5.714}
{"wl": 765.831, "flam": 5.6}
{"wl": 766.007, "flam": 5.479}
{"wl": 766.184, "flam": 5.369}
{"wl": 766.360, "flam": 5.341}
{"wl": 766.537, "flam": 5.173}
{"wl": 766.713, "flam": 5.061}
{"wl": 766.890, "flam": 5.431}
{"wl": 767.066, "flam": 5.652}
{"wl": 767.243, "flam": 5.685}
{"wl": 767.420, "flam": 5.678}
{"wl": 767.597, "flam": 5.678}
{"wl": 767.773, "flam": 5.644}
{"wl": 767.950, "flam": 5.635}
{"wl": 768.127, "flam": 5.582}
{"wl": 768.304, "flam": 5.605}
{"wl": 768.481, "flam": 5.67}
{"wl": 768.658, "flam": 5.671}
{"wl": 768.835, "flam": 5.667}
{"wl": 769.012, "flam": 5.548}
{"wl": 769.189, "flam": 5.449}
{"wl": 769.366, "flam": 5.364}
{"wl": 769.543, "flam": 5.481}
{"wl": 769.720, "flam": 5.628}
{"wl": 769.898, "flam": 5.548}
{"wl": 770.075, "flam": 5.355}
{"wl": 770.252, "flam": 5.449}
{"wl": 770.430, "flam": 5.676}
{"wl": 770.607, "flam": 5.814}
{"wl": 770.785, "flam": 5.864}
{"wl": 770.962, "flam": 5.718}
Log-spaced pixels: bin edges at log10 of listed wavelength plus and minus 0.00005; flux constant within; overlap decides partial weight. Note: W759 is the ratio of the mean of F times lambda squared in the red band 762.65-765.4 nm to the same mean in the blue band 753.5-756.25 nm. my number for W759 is 1.02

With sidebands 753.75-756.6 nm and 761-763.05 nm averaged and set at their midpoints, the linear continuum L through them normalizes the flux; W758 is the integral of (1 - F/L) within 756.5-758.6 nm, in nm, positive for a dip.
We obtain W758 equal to 0.02 nm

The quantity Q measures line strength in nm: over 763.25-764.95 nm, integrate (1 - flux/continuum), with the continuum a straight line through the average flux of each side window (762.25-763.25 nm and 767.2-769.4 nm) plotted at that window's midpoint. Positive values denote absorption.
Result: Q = 0.002 nm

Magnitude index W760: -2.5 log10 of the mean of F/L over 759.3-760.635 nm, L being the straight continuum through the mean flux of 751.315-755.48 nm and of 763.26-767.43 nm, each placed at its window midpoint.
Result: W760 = -0.01 mag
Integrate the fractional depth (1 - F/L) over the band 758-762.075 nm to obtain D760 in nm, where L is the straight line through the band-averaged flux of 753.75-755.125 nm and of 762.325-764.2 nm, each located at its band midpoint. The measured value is 0.09 nm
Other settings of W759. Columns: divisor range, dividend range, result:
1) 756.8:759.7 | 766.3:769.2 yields 1.00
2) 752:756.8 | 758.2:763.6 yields 1.01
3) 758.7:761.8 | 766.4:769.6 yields 0.99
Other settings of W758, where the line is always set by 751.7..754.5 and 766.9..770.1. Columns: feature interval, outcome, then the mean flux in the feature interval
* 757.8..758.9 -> 0.017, 5.59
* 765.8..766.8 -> 0.051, 5.32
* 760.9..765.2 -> -0.074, 5.73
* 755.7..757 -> -0.013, 5.75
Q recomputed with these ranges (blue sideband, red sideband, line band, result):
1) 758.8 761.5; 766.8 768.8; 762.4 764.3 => -0.05 nm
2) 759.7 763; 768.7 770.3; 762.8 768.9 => -0.06 nm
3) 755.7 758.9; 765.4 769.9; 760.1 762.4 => -0.01 nm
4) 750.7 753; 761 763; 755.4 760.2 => -0.02 nm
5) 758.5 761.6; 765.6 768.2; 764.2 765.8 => -0.05 nm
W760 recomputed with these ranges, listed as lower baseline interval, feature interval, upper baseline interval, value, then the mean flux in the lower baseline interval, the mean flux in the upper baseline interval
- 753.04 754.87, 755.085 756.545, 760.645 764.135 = -0.01 mag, 5.76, 5.75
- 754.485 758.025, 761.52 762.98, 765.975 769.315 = -0.01 mag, 5.76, 5.53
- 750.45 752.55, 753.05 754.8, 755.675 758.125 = 0.00 mag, 5.75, 5.74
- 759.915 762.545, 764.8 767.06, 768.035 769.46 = 0.02 mag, 5.67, 5.57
